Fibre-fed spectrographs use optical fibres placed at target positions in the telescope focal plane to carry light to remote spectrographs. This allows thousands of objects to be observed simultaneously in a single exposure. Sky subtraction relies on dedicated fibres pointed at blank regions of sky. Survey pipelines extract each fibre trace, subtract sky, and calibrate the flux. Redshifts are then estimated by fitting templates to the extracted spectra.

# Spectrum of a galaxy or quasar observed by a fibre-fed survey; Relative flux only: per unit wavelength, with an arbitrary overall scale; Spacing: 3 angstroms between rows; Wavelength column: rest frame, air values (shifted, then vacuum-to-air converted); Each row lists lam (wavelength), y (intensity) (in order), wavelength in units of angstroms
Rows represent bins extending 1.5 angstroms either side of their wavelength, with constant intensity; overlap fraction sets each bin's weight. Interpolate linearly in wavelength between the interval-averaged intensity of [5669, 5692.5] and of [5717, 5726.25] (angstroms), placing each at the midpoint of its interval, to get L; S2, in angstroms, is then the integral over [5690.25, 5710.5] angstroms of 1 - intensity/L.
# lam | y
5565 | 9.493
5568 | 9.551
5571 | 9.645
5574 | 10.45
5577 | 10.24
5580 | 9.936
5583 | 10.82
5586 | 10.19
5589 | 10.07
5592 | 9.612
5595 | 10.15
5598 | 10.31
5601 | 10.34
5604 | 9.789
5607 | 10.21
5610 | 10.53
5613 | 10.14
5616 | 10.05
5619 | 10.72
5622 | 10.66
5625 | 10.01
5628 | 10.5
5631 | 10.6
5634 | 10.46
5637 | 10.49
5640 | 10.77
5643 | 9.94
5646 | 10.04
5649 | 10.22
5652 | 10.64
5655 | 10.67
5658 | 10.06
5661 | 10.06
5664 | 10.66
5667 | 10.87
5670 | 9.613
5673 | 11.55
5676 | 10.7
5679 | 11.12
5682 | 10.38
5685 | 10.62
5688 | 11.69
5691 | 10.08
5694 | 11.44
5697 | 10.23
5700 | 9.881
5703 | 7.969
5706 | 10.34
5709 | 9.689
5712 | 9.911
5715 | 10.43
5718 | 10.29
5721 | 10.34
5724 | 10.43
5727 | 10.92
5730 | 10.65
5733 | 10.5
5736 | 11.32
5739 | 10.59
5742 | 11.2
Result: 1.2 angstroms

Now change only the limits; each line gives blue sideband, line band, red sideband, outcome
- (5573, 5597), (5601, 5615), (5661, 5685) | 0.2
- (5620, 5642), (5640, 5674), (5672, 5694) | 1.0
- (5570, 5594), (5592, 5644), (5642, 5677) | -0.3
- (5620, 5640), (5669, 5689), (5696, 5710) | -1.9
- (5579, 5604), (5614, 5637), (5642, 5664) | -0.5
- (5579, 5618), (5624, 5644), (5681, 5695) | 0.0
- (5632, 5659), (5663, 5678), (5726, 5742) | -0.3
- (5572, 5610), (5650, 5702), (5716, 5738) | -0.6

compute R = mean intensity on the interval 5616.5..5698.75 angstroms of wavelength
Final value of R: 10.5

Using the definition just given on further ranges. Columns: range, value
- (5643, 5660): 10.3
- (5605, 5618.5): 10.3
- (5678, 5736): 10.4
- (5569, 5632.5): 10.2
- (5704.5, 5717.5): 10.1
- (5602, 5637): 10.3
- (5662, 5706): 10.5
